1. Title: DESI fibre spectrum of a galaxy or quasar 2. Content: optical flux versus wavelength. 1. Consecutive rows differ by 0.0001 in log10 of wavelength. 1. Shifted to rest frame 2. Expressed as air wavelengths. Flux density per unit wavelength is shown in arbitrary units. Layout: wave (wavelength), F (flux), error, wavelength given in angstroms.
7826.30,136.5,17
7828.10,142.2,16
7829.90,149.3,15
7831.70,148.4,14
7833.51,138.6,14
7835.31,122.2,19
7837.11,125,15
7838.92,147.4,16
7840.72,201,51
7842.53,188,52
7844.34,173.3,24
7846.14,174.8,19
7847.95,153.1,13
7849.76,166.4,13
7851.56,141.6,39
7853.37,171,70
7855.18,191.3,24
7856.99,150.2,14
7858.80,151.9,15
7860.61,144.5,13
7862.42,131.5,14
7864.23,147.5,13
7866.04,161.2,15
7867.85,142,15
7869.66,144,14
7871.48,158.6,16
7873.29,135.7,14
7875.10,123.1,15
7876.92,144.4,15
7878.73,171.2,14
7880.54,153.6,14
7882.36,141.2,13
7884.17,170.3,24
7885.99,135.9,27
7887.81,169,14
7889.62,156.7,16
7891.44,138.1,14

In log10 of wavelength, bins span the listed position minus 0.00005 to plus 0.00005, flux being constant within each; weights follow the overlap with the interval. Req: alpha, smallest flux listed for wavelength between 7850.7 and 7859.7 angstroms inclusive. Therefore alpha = 141.6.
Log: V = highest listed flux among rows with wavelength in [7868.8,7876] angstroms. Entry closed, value 158.6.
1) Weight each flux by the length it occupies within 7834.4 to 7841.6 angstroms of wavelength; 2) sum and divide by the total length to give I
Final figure 149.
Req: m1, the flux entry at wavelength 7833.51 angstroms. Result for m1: 138.6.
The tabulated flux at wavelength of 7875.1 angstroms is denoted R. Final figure 123.1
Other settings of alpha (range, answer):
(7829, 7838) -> 122.2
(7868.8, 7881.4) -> 123.1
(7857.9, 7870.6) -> 131.5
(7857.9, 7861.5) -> 144.5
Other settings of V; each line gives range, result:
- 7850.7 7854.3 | 171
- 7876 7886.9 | 171.2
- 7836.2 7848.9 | 201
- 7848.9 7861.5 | 191.3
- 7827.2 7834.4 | 149.3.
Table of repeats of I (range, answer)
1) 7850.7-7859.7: 161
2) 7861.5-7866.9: 147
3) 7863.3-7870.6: 149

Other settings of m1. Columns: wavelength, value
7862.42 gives 131.5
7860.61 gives 144.5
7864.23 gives 147.5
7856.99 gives 150.2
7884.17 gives 170.3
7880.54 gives 153.6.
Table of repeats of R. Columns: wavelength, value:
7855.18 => 191.3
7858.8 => 151.9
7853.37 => 171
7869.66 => 144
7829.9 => 149.3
